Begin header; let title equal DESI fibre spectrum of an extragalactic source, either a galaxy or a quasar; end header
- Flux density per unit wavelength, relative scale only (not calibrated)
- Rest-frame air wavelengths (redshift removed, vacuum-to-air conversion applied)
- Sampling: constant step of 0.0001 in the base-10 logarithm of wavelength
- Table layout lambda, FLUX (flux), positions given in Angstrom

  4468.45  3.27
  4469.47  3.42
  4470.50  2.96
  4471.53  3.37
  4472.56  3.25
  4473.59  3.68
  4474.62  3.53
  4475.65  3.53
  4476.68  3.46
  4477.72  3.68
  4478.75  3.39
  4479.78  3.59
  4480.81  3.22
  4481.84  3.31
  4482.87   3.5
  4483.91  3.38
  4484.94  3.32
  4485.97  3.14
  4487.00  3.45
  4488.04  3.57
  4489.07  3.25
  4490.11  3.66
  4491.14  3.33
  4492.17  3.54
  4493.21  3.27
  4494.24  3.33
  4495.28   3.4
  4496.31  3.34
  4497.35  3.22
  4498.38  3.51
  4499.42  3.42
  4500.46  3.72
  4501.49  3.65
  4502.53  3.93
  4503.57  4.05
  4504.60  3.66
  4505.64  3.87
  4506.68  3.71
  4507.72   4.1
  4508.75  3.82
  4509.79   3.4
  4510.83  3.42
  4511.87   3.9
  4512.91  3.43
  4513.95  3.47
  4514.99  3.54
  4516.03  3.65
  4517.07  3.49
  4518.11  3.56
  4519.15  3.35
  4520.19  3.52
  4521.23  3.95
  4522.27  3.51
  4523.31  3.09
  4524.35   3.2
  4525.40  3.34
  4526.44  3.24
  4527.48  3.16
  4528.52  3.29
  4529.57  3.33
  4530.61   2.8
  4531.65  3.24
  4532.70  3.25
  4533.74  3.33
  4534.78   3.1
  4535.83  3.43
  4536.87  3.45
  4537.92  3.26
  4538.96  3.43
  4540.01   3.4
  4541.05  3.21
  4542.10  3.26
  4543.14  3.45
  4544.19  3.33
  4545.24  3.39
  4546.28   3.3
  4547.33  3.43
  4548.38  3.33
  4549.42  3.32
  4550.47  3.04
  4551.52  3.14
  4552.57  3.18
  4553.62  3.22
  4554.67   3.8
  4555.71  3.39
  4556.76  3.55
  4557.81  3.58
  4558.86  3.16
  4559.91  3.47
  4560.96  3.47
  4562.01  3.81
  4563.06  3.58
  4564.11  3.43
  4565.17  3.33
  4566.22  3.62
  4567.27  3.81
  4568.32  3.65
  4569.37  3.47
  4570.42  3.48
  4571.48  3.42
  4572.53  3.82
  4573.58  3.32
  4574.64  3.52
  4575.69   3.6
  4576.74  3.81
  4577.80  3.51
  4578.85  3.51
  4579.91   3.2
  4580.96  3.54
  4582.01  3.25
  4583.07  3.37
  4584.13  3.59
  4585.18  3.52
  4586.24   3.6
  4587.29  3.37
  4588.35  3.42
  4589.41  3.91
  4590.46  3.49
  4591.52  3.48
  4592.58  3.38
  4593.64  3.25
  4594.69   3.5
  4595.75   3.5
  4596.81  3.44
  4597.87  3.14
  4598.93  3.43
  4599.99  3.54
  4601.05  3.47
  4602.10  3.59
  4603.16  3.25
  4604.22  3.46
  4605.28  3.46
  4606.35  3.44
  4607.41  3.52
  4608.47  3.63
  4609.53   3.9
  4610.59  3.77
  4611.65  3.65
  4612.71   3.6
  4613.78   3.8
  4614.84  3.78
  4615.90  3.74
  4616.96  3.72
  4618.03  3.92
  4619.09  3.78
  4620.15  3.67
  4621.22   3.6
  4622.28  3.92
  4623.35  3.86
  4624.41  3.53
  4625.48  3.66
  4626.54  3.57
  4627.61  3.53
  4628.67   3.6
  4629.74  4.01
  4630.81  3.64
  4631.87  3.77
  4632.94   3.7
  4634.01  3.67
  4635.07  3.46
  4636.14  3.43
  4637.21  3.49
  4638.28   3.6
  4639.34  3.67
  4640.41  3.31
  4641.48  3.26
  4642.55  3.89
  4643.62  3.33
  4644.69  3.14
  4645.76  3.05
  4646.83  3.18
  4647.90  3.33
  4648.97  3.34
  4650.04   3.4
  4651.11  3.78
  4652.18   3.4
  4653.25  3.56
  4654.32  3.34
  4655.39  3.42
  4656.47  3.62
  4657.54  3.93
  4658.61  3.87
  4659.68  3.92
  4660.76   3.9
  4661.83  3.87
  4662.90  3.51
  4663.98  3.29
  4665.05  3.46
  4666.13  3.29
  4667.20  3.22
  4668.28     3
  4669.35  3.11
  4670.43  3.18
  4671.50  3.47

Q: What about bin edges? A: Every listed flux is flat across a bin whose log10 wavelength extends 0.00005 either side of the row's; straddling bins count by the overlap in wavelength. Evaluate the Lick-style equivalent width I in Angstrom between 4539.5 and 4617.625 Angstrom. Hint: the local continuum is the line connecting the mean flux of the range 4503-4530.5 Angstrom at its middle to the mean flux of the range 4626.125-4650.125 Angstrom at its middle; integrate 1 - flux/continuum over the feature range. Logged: 0.6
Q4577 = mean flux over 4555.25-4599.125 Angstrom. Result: 3.49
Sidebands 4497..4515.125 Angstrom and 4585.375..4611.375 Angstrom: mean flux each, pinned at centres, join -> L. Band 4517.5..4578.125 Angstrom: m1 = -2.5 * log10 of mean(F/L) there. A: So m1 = 0.06 mag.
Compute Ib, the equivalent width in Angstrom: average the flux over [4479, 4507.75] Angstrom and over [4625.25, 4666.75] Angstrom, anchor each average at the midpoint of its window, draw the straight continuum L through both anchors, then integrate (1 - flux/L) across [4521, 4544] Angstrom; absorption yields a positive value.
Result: 1.4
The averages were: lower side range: 3.5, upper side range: 3.54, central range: 3.3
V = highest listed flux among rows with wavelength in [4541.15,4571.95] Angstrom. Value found 3.81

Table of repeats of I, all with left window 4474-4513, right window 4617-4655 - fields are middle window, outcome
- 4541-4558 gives 0.9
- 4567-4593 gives 0.2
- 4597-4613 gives 0.1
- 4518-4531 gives 0.7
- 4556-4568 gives 0.0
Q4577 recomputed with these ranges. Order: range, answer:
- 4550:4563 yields 3.41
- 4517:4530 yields 3.38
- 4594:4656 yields 3.55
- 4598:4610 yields 3.5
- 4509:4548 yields 3.38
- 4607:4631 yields 3.71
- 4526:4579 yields 3.4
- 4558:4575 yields 3.52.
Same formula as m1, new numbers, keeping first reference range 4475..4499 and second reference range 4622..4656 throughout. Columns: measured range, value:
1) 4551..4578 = -0.012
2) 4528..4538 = 0.064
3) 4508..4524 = -0.036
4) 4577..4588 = 0.008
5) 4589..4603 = 0.008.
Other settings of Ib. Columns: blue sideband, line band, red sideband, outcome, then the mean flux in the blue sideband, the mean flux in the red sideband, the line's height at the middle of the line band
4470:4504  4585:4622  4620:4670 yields -0.6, 3.45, 3.53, 3.51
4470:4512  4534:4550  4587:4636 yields 0.9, 3.5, 3.6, 3.54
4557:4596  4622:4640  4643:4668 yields -0.8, 3.51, 3.48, 3.49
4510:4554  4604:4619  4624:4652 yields -0.9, 3.35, 3.51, 3.47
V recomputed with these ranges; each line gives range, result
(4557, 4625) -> 3.92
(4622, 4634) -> 4.01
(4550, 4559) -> 3.8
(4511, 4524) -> 3.95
